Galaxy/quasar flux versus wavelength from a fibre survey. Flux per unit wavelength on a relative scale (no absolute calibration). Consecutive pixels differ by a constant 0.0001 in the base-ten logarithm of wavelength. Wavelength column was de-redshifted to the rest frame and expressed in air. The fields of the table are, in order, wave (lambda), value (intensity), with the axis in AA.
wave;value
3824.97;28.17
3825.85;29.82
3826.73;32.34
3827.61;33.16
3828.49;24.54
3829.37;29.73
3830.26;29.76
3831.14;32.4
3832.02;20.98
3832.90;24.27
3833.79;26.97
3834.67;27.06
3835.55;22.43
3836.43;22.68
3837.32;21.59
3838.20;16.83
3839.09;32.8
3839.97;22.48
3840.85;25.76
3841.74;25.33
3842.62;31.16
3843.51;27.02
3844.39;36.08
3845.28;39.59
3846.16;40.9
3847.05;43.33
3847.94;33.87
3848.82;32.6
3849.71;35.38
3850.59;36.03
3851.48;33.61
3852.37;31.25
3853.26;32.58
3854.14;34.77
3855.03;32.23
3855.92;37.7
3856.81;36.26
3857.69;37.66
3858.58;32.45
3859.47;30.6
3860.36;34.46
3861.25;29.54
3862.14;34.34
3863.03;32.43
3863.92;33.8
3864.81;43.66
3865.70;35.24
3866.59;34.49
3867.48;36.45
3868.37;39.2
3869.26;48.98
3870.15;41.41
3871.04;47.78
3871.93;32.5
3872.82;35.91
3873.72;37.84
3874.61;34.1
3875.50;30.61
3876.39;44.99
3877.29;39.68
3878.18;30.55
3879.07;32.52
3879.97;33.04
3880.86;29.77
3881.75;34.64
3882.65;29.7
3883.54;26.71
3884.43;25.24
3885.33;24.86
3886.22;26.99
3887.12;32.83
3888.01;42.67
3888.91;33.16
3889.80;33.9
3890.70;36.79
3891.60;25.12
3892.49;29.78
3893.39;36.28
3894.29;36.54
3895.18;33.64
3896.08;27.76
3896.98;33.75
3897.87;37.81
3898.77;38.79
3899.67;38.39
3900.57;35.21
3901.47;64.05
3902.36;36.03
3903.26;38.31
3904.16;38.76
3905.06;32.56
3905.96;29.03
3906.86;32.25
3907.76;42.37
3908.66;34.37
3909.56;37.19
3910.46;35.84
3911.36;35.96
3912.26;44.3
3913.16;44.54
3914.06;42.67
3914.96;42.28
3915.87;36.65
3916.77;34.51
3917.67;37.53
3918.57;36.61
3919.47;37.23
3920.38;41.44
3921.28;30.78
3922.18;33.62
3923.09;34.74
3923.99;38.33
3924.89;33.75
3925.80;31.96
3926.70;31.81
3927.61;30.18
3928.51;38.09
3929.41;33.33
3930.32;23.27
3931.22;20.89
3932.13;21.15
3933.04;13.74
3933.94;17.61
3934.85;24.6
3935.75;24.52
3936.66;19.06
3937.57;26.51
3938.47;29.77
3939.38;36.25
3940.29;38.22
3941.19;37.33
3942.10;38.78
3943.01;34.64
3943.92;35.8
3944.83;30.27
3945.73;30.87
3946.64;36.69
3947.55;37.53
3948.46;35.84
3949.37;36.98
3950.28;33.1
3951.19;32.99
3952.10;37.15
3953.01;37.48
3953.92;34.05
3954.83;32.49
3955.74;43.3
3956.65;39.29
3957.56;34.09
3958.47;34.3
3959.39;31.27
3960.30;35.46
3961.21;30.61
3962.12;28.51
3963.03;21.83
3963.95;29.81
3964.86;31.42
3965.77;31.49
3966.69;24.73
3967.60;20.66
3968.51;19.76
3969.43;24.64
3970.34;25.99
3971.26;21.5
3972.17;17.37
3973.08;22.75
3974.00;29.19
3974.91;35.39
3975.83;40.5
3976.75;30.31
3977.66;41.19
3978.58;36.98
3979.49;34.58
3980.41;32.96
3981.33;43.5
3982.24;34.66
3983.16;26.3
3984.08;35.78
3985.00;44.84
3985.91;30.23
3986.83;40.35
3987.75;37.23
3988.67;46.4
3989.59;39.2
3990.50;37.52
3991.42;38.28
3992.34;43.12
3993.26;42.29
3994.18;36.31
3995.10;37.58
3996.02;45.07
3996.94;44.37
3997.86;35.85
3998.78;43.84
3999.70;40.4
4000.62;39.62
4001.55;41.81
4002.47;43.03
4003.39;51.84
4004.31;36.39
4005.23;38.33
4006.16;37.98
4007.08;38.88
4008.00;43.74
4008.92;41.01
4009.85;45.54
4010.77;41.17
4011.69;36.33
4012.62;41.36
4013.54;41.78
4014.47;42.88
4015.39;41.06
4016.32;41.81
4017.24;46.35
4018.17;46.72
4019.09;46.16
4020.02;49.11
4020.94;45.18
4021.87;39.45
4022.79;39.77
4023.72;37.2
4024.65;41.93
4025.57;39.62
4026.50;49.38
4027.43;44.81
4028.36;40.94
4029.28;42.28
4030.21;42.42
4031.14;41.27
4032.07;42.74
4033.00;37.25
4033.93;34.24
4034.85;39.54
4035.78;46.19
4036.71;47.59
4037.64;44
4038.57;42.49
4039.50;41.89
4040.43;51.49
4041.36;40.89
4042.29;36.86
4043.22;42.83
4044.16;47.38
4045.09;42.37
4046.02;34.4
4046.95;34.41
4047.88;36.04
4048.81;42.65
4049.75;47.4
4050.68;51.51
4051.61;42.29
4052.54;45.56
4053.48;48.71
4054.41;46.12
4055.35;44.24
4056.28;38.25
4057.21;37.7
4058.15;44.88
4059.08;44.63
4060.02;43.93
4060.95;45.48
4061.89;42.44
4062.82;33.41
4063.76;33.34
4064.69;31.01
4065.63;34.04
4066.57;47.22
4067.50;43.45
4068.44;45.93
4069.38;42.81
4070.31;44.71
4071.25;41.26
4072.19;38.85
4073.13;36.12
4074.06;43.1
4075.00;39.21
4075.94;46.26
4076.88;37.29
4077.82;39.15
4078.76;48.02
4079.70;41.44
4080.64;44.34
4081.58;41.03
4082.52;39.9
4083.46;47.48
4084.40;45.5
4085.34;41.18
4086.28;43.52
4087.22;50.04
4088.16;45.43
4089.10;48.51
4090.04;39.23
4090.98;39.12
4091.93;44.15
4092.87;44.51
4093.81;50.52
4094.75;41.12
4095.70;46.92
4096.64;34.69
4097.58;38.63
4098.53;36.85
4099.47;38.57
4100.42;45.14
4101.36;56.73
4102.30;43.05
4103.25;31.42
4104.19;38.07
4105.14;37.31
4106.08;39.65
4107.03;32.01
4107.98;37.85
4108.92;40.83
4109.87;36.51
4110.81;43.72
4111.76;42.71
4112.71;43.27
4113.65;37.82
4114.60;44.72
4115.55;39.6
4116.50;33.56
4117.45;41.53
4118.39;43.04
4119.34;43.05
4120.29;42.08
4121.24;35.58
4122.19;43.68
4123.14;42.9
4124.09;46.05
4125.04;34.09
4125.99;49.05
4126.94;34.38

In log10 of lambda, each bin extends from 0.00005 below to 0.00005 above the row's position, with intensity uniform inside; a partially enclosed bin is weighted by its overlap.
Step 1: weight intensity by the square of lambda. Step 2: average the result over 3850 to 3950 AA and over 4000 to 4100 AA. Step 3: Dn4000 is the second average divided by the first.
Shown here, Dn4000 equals 1.33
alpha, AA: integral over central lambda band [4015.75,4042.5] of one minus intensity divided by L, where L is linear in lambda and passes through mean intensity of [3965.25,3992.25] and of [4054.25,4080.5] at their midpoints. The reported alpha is -3.8 AA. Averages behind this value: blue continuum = 32.7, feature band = 42.8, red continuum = 41.2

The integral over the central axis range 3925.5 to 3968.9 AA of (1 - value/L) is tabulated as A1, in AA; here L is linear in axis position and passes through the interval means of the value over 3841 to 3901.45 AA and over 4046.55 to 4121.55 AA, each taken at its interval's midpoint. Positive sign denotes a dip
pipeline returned 7.42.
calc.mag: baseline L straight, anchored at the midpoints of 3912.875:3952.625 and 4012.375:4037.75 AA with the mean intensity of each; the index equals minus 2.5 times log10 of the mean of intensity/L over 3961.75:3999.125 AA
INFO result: 0.13 mag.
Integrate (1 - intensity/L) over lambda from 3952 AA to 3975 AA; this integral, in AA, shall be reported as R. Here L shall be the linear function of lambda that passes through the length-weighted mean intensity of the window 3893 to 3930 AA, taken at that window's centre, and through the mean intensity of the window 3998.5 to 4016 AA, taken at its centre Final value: 5.7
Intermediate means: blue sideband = 36.8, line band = 29.6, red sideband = 41.4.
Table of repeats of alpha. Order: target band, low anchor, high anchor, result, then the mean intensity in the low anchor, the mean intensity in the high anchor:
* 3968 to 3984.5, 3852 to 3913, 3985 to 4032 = 3.8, 35.4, 41.6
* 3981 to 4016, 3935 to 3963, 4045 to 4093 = -2.9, 33.5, 42.2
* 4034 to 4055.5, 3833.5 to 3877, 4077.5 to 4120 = -1.7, 33.7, 41.8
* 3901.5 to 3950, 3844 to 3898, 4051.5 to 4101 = 3.8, 34.7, 42.2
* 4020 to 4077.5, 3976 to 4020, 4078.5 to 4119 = -1.2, 40.2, 41.8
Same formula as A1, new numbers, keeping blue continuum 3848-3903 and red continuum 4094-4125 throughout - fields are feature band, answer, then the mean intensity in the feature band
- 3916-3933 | 1.8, 32.3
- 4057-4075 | -0.6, 40.8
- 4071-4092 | -1.4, 42.6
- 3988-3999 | -0.8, 40.7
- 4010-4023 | -1.5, 42.9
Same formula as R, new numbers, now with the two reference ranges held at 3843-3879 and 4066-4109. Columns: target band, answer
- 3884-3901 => 1.7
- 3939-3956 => 1.2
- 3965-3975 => 3.7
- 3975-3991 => 0.9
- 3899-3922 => -0.6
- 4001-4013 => -0.4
